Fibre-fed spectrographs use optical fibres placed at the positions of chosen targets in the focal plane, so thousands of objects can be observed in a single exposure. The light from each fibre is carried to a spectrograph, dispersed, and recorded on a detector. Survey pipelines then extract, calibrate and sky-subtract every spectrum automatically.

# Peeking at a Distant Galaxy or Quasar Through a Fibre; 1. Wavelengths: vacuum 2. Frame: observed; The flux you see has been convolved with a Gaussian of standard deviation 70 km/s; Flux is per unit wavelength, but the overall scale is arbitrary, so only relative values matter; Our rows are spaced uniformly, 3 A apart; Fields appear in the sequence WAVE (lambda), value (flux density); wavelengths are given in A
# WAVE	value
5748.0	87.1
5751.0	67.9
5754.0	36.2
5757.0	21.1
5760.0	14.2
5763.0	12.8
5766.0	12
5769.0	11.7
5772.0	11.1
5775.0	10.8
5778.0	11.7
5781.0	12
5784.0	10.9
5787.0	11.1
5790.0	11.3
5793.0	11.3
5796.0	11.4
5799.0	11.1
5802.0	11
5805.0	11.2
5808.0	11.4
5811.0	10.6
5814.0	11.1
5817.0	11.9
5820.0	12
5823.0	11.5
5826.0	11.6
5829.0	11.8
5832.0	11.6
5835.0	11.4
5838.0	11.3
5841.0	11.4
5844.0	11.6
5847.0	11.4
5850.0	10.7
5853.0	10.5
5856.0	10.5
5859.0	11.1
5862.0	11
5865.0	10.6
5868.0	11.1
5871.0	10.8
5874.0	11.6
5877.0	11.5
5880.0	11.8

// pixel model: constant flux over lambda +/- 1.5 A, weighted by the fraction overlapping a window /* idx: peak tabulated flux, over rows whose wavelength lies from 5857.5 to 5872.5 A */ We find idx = 11.1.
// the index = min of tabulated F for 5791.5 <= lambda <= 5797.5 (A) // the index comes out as 11.3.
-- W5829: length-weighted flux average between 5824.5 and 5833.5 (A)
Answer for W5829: 11.7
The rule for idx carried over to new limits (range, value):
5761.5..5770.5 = 12.8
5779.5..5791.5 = 12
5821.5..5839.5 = 11.8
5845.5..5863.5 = 11.4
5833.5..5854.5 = 11.6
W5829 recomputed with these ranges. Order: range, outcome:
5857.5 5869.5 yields 10.9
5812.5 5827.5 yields 11.6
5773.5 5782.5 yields 11.5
